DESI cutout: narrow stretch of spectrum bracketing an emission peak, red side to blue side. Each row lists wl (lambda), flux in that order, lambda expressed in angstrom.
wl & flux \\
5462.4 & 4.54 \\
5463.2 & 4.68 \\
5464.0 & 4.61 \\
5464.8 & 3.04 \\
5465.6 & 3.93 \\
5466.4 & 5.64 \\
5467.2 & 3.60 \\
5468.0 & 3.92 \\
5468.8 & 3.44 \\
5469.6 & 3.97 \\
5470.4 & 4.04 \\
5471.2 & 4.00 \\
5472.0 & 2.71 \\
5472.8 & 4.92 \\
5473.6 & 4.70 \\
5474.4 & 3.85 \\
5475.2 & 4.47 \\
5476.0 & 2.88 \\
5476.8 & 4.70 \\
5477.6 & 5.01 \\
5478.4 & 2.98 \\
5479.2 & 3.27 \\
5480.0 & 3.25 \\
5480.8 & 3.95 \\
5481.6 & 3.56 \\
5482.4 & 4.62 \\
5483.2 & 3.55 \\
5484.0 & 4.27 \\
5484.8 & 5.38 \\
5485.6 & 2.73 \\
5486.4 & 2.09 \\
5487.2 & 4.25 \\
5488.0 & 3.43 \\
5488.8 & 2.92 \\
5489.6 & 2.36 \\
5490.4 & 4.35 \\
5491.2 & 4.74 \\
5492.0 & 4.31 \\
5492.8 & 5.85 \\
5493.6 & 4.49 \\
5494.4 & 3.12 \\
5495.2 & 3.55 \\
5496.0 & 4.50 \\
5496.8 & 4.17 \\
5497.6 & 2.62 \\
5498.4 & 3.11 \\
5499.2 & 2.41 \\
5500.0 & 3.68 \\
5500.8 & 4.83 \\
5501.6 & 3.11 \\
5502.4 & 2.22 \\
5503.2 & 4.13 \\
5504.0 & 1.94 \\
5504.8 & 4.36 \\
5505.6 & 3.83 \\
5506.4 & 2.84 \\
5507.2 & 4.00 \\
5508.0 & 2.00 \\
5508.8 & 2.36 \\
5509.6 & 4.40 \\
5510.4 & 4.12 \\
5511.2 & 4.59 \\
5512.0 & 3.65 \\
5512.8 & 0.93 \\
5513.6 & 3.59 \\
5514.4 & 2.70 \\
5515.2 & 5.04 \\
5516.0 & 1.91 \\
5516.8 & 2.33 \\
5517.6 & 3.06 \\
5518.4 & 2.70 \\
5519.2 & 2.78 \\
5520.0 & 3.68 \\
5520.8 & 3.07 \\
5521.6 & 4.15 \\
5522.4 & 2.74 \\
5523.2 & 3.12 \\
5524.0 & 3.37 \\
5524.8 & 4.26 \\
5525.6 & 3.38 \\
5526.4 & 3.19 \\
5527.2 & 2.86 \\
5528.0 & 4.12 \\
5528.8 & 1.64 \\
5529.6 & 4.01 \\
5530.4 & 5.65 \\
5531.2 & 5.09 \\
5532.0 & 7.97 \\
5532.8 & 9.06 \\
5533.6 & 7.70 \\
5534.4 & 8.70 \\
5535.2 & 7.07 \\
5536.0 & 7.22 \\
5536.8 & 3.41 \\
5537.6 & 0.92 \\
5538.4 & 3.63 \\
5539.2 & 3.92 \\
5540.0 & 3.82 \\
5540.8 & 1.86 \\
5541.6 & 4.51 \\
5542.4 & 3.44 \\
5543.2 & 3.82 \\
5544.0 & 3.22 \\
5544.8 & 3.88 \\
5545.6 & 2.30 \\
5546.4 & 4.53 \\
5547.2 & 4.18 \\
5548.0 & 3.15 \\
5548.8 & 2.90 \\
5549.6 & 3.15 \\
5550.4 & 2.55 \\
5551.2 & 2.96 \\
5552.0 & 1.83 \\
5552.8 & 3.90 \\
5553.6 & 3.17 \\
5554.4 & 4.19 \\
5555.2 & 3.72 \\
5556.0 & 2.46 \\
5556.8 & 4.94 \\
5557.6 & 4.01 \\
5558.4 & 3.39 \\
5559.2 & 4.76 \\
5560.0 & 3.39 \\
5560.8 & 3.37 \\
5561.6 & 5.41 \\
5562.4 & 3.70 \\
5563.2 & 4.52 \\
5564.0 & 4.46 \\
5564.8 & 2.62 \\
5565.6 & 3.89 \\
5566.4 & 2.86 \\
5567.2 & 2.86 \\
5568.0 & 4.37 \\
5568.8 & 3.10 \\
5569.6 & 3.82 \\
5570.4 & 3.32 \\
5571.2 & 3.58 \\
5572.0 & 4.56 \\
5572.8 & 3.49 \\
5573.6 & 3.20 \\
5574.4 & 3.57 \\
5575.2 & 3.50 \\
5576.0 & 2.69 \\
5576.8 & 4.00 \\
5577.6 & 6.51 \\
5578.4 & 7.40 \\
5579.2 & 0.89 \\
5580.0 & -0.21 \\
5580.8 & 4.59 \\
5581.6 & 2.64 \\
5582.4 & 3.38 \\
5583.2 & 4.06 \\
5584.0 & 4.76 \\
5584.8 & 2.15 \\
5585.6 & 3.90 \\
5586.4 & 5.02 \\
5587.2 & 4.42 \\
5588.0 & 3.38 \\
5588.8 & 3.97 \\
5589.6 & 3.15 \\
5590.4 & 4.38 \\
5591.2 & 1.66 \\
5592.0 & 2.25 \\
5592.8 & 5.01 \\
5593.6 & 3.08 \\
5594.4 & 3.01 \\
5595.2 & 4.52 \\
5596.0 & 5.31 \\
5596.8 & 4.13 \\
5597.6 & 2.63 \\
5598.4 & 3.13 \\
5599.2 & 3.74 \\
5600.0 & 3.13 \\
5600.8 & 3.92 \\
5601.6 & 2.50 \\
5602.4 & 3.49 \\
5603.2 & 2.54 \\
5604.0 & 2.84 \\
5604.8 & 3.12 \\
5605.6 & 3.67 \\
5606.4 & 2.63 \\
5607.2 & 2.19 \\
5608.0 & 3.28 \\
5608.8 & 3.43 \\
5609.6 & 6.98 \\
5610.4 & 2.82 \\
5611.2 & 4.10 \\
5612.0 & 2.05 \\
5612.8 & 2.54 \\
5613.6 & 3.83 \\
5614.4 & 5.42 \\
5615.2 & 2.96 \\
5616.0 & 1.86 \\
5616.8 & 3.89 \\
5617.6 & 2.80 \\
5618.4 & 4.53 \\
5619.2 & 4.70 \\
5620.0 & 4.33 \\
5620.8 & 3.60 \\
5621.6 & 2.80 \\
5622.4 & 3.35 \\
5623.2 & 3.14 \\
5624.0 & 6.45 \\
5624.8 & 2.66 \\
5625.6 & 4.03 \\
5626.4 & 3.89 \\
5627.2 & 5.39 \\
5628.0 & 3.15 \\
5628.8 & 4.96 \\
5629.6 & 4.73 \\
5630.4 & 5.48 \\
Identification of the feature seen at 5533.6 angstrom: H-beta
